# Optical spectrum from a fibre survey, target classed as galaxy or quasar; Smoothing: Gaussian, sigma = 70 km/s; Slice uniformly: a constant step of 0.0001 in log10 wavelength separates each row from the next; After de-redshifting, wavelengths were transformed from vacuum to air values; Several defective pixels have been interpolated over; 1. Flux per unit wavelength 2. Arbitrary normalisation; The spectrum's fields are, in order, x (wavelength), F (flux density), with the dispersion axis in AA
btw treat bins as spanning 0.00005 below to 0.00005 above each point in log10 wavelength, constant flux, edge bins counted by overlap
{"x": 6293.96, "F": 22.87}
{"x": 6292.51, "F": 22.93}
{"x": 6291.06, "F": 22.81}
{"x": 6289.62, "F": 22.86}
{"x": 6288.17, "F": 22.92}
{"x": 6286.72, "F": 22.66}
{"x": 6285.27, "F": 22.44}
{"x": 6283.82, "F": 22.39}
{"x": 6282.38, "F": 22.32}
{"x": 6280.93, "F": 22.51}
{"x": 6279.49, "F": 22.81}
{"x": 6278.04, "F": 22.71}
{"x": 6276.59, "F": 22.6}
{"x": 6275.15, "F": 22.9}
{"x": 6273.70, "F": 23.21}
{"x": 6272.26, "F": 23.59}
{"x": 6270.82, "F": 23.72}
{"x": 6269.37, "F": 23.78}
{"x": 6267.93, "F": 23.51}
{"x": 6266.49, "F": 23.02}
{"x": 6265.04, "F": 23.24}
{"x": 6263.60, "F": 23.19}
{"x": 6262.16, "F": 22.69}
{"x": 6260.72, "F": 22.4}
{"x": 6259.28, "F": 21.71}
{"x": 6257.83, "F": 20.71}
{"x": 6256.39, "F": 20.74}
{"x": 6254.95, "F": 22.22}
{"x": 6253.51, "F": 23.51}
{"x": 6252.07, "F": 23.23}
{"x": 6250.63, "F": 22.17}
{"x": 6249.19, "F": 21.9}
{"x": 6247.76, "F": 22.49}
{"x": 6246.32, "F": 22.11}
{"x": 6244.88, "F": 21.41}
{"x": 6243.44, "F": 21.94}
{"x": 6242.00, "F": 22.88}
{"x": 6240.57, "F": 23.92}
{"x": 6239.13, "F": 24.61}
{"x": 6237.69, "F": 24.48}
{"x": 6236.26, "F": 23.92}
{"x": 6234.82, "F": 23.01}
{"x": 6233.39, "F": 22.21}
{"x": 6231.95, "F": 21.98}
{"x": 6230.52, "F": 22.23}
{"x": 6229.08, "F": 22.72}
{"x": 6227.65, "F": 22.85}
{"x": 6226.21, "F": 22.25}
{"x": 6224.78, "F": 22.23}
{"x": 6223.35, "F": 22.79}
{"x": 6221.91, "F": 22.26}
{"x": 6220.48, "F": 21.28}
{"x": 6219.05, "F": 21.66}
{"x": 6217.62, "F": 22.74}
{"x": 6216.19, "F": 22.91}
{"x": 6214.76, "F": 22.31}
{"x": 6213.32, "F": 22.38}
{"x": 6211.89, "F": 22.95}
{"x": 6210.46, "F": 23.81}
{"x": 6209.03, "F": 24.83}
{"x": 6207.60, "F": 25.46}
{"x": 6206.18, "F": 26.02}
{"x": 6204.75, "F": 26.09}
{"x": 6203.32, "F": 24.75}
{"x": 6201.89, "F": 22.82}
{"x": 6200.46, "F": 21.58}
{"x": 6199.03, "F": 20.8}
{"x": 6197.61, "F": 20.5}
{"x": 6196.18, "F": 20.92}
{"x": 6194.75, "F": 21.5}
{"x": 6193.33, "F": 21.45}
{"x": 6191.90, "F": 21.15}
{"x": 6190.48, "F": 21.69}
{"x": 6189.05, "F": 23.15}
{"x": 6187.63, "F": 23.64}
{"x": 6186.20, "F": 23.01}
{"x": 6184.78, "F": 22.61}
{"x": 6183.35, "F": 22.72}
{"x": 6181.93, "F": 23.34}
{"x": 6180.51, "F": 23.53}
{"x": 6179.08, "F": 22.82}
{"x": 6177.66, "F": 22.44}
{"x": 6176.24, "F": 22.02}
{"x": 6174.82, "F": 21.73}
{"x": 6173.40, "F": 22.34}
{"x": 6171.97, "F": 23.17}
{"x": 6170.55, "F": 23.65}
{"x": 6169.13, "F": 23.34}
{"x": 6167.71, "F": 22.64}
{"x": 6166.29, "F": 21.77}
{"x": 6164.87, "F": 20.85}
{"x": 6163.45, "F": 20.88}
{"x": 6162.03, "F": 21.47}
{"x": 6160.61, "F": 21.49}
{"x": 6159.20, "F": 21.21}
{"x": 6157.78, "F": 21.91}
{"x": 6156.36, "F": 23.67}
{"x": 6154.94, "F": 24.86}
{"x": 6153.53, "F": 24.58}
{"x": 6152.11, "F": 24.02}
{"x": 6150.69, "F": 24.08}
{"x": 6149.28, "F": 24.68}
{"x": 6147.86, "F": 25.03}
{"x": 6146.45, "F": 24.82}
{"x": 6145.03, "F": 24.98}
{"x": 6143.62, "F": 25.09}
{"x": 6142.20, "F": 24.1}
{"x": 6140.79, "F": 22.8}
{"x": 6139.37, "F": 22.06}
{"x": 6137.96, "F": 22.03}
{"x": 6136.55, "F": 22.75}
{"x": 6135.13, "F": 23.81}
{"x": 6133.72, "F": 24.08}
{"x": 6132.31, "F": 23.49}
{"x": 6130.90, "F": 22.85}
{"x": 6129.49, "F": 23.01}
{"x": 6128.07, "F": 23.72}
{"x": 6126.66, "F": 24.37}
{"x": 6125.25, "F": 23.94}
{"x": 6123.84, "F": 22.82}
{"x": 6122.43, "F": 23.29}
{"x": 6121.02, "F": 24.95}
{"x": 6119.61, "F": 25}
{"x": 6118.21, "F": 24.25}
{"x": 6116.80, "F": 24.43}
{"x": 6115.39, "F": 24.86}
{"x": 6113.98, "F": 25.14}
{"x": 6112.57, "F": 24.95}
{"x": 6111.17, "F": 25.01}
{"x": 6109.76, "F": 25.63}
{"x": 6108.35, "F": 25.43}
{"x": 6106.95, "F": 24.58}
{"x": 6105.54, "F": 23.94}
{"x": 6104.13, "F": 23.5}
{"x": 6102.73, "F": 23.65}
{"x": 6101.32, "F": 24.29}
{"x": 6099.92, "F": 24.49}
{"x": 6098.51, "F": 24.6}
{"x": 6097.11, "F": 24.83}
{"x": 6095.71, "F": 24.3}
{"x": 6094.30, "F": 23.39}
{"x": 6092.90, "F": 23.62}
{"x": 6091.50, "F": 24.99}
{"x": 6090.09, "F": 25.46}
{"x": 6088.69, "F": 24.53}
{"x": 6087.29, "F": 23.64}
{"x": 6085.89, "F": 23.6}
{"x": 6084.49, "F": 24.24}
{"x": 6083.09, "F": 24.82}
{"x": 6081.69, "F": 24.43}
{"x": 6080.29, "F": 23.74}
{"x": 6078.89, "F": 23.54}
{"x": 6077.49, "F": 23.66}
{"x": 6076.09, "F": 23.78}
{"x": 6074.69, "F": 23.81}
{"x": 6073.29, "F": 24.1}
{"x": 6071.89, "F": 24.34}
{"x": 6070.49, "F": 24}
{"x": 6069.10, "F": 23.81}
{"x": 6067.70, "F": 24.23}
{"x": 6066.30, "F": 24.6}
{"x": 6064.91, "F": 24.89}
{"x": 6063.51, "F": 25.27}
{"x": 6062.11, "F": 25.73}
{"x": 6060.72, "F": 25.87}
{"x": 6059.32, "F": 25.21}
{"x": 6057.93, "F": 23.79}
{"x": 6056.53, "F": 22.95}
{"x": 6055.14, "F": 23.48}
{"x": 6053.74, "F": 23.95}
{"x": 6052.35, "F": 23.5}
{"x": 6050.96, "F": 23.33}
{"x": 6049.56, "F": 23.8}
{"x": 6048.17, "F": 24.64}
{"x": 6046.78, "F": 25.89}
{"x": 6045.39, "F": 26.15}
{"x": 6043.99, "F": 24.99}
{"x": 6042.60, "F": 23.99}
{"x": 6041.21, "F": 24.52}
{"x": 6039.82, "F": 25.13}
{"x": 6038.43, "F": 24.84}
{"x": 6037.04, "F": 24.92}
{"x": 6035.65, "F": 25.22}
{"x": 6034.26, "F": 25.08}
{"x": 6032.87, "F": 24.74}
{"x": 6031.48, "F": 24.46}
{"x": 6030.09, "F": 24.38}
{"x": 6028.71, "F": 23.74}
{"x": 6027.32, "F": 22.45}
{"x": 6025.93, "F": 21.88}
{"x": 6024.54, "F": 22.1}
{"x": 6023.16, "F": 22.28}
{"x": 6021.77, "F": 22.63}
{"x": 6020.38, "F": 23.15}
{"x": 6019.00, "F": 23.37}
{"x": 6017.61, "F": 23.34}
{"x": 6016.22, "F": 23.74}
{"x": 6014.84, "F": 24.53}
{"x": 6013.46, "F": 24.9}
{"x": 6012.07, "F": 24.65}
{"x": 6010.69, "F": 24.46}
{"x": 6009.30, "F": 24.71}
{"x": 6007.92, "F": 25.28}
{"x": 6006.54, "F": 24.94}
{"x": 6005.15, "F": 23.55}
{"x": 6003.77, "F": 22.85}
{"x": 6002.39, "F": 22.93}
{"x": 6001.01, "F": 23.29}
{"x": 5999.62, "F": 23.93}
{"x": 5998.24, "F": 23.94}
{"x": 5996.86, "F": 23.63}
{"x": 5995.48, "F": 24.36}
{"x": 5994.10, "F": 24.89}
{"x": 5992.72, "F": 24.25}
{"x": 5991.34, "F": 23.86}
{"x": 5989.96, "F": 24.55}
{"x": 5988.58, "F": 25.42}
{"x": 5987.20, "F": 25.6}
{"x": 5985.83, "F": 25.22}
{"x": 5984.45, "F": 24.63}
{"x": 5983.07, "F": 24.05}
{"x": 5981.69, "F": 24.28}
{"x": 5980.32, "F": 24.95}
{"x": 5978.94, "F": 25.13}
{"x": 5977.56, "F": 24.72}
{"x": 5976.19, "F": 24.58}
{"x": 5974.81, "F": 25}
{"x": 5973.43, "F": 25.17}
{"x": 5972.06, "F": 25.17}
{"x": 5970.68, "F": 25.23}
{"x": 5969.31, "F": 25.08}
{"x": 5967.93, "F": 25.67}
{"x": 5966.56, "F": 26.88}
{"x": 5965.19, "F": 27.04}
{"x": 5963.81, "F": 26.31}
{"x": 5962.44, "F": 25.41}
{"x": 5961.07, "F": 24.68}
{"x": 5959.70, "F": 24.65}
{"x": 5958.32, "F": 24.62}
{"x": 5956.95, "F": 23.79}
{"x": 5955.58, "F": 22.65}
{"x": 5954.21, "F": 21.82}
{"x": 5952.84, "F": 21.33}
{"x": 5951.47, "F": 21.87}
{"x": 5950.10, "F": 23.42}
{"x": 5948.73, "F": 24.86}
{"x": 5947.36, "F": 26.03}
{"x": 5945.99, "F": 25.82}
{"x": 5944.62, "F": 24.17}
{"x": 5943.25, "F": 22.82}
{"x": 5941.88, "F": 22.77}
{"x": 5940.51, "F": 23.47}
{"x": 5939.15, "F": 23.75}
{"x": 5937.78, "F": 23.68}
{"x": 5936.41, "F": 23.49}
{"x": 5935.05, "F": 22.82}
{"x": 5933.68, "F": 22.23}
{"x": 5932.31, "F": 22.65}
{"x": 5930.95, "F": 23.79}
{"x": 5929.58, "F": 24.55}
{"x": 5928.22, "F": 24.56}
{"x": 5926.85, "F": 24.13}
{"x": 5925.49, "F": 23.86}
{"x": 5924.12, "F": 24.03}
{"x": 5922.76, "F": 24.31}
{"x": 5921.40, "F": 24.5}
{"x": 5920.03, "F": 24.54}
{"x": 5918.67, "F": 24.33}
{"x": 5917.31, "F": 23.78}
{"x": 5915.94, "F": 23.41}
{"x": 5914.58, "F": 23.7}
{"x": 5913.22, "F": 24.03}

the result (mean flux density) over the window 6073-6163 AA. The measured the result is 24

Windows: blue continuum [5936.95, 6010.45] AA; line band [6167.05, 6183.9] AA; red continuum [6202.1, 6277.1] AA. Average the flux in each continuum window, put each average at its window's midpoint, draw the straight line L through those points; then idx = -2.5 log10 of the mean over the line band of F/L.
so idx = 0.02 mag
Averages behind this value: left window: 24.4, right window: 23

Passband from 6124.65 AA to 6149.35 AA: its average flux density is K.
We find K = 23.7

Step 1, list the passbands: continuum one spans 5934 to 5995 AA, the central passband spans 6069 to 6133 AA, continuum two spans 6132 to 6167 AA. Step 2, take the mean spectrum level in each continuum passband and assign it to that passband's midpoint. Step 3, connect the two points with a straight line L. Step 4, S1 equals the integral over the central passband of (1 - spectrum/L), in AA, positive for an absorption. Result -1.79 AA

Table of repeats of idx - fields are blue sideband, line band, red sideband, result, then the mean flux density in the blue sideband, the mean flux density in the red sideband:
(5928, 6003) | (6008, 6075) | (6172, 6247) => -0.018 mag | 24.3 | 22.7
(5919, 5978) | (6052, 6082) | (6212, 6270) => -0.029 mag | 24.2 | 22.6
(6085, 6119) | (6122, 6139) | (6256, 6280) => 0.039 mag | 24.5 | 22.8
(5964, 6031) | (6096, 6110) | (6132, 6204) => -0.049 mag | 24.3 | 22.8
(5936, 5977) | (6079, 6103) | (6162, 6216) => -0.039 mag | 24.4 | 22.7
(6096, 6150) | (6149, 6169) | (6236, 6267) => 0.048 mag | 24.1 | 22.6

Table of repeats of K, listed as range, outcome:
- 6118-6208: 23.1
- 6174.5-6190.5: 22.8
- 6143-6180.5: 23.1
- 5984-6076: 24.2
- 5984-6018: 24.3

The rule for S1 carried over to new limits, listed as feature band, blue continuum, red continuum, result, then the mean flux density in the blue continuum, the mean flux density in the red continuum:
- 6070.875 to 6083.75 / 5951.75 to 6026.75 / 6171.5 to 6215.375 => -0.2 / 24.3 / 22.8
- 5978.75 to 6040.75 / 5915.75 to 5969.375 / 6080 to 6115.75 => 0.3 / 24.1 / 24.5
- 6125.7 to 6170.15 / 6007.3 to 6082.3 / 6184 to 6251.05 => 0.1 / 24.2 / 22.7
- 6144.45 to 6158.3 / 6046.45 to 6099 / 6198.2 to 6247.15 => -0.4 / 24.3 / 23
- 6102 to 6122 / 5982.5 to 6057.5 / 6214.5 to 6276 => -0.9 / 24.1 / 22.7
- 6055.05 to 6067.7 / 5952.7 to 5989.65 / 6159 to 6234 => -0.4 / 24.8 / 22.6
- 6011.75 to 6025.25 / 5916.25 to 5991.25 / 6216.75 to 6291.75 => 0.3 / 24.3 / 22.7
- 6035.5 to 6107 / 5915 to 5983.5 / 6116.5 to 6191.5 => -2.2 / 24.2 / 23.2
